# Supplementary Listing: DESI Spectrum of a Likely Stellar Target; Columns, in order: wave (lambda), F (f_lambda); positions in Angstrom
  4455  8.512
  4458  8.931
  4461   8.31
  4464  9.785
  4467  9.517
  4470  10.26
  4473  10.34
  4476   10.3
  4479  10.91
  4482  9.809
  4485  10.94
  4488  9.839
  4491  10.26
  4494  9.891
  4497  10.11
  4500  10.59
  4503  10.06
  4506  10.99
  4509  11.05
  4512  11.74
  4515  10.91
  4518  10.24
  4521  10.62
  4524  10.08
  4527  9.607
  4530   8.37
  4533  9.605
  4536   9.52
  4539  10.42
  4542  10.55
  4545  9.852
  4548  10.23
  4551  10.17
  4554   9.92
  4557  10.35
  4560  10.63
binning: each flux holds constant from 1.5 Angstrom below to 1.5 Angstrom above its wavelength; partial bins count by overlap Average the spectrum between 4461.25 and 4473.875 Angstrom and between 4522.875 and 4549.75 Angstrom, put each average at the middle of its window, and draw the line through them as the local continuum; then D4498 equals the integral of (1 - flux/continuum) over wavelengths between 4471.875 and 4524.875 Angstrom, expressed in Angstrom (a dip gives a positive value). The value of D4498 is -3.7 Angstrom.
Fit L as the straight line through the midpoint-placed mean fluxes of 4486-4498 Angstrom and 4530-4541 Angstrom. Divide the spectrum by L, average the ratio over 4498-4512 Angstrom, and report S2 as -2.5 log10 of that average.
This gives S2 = -0.09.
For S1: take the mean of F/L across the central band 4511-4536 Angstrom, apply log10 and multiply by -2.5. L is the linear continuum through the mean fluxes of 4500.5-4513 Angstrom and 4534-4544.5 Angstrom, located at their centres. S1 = 0.04 mag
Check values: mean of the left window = 10.9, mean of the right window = 10.1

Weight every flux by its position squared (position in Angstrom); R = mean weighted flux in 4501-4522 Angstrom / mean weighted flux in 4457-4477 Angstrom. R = 1.1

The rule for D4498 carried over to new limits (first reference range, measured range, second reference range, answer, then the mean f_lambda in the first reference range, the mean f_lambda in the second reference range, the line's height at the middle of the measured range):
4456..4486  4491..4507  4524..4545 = -0.8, 9.87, 9.72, 9.8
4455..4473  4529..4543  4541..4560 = 0.5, 9.37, 10.2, 10.1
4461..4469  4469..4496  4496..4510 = -0.9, 9.44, 10.6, 9.95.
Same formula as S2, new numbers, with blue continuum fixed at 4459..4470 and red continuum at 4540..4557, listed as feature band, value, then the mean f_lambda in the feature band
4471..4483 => -0.099 mag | 10.4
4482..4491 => -0.079 mag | 10.3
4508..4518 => -0.133 mag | 11.1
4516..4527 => -0.037 mag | 10.2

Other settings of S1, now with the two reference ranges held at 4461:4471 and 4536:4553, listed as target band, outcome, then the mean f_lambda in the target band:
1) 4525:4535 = 0.09 mag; 9.25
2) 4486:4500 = -0.03 mag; 10.1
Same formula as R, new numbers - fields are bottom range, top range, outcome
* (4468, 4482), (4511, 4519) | 1.08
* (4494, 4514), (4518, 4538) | 0.92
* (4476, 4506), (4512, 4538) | 0.98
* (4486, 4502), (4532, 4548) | 1.01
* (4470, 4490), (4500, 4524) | 1.05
